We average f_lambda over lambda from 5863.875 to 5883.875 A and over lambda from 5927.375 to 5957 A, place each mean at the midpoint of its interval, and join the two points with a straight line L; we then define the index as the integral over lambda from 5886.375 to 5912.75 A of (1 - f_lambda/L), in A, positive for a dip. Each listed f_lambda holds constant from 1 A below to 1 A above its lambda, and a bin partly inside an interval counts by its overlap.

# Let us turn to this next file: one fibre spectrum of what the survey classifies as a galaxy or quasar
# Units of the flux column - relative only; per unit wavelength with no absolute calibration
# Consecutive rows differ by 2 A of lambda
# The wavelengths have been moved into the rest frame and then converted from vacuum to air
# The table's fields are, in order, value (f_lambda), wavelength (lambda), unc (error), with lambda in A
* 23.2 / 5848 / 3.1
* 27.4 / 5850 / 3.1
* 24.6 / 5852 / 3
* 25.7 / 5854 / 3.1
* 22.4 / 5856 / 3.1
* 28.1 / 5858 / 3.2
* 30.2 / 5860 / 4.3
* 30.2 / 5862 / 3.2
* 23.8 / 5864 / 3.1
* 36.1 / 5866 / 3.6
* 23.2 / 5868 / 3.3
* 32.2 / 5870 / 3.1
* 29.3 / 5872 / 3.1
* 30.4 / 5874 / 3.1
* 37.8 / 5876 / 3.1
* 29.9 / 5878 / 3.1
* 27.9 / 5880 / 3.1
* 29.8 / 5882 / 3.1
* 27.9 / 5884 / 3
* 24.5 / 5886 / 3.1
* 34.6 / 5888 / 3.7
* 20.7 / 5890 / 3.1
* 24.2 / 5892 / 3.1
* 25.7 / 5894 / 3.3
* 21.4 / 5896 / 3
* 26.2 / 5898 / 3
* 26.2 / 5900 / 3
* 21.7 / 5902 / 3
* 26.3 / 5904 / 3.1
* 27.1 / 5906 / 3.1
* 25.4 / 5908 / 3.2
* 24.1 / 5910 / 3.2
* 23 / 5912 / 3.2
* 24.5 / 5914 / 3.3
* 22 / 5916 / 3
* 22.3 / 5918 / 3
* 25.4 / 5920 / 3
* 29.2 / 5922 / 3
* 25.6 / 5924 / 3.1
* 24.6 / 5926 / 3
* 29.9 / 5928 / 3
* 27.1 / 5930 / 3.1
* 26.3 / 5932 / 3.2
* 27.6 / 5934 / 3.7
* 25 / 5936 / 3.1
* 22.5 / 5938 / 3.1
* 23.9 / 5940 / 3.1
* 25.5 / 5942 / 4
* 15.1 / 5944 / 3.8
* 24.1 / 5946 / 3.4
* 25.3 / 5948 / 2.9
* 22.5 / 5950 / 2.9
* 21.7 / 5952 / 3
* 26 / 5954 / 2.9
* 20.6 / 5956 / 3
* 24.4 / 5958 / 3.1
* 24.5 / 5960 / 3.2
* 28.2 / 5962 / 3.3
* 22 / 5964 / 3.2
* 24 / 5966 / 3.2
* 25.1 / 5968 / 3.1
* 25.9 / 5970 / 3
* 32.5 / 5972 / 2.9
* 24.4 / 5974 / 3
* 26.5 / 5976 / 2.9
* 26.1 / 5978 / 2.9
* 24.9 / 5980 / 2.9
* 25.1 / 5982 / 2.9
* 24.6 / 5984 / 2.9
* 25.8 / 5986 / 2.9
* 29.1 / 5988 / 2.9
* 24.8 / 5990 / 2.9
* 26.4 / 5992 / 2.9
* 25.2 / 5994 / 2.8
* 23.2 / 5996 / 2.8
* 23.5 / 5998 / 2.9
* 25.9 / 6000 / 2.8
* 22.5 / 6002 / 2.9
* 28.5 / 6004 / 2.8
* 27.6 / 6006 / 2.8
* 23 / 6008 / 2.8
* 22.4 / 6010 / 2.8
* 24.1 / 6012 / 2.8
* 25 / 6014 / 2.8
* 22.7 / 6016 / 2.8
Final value 2.65 A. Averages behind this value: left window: 30.2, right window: 24.1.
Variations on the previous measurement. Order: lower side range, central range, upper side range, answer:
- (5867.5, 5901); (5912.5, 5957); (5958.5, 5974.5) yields 3.7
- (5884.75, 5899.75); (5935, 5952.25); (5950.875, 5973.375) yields 1.5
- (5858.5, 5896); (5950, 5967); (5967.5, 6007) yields 1.8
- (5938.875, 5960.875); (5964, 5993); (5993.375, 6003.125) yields -2.8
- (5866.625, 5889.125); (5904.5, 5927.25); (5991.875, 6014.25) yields 2.7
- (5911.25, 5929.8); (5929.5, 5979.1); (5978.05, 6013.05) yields 1.1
